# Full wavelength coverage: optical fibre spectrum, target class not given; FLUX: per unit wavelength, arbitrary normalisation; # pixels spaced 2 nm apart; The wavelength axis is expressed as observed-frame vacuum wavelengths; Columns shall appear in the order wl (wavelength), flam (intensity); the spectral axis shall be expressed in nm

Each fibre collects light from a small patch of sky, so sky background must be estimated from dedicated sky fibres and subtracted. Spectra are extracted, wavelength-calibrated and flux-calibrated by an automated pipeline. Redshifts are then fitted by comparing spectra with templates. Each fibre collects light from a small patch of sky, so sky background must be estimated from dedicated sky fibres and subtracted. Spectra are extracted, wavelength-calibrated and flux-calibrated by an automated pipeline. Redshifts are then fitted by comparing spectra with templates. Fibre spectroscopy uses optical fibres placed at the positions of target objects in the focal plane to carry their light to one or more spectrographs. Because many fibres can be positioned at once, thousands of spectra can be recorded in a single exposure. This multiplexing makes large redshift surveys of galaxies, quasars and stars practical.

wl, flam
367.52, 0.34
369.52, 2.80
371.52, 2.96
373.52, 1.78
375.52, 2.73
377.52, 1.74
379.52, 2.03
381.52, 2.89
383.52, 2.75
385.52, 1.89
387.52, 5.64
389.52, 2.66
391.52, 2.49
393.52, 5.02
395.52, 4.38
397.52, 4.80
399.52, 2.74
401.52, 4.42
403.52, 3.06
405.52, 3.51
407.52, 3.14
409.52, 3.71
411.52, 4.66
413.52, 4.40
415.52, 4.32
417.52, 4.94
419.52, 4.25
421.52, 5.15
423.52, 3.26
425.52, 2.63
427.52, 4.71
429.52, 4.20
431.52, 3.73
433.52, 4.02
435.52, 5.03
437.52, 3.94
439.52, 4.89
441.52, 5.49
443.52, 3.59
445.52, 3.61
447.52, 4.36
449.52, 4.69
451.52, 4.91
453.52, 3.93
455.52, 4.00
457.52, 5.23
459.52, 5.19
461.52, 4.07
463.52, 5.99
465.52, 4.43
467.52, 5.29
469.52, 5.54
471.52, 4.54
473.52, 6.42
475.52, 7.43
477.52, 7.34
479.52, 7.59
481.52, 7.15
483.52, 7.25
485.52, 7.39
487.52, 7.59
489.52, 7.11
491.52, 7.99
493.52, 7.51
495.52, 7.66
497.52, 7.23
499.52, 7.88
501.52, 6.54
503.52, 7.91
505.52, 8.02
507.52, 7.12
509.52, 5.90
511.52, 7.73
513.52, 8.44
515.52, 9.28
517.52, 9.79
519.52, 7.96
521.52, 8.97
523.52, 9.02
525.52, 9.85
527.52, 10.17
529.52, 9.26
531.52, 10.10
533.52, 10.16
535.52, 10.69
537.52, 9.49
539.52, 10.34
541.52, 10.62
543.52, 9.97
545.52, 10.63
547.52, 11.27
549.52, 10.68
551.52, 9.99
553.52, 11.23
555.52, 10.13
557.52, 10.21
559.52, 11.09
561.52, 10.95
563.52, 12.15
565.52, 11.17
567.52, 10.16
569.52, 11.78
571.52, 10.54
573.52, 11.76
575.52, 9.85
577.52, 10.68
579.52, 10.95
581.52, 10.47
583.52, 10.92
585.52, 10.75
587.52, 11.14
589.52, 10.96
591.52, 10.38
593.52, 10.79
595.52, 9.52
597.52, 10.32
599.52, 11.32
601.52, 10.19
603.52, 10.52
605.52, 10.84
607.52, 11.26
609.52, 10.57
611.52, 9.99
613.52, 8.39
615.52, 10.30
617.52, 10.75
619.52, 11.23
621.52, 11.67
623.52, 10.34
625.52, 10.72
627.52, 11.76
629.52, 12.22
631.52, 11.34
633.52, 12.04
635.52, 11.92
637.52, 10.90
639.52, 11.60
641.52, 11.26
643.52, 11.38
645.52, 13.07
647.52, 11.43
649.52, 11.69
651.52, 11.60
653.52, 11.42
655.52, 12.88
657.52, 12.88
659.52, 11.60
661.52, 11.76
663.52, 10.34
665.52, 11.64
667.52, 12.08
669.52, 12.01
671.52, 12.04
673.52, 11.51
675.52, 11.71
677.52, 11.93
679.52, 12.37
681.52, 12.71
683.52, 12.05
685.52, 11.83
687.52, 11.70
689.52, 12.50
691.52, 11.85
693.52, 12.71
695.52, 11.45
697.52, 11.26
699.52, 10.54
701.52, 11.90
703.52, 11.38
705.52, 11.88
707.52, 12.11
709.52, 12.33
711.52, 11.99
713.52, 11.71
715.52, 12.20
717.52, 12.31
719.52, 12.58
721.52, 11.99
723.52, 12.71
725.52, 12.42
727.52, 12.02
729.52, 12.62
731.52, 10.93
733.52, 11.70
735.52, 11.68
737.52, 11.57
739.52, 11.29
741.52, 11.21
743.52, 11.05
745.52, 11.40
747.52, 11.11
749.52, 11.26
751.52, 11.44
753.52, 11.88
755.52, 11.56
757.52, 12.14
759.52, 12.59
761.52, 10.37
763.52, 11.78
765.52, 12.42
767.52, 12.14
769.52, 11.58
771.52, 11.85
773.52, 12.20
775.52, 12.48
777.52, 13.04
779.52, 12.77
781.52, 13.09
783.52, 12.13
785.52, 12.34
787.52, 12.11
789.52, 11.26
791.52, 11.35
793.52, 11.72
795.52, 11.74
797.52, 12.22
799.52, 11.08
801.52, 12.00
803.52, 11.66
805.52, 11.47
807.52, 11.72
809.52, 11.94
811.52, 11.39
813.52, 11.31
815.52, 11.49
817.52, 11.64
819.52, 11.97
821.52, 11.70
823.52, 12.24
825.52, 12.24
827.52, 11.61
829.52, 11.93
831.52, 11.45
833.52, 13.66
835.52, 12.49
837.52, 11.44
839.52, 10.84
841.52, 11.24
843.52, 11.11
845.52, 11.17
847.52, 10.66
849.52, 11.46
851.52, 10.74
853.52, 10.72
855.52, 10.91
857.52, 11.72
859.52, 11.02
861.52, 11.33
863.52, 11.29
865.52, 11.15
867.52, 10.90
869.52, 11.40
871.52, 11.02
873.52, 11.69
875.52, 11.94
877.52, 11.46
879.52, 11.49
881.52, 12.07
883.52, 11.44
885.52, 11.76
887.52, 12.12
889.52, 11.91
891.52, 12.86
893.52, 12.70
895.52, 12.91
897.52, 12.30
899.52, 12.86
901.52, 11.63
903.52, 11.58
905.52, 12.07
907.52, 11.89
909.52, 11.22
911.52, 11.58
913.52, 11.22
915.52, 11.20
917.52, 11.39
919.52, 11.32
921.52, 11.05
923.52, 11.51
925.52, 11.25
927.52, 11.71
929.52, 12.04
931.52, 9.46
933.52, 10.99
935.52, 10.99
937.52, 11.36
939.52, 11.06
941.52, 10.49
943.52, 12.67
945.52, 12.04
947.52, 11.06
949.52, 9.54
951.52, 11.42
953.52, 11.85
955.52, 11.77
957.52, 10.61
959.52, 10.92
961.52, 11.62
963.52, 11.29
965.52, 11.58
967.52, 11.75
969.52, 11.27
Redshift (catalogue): 0.19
